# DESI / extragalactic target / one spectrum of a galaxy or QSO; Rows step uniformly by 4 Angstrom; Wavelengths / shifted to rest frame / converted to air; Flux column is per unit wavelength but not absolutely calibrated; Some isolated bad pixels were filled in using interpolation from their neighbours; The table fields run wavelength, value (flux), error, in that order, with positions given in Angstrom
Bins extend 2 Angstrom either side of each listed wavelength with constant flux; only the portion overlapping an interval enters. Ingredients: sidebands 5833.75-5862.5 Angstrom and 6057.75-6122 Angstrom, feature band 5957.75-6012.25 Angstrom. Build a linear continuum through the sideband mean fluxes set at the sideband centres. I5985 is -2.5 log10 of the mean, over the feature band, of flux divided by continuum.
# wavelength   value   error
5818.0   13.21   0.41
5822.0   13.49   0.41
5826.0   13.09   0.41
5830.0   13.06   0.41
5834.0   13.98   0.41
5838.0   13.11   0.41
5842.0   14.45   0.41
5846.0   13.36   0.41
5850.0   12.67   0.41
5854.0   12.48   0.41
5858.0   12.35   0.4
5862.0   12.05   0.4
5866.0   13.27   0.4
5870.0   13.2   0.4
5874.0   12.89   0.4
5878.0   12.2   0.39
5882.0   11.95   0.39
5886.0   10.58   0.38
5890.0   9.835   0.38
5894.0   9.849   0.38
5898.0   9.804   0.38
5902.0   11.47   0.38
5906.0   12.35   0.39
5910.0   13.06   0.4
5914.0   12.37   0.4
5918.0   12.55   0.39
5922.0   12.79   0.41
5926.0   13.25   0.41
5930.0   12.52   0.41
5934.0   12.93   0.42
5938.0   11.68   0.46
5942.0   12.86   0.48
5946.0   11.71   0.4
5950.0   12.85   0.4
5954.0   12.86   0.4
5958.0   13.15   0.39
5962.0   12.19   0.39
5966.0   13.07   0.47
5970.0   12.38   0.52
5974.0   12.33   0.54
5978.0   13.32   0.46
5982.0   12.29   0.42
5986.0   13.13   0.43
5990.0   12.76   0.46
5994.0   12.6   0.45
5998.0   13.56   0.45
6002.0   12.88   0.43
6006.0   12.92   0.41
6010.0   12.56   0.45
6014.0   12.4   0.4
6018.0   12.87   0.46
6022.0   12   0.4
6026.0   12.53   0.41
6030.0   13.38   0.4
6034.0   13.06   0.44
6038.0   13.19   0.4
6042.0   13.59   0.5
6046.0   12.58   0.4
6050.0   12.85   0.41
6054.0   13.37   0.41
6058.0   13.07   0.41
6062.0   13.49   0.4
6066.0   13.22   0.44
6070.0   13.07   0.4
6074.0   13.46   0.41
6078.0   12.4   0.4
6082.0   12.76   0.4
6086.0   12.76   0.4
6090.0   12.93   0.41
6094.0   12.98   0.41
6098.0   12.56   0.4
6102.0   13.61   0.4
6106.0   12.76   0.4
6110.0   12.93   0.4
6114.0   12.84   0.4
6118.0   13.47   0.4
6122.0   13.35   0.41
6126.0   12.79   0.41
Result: 0.02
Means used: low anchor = 13.1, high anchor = 13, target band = 12.8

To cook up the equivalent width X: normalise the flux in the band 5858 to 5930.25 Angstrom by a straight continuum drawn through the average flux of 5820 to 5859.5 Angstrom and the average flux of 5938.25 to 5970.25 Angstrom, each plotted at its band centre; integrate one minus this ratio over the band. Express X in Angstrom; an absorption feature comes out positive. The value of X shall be 5.2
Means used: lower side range 13.2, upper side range 12.6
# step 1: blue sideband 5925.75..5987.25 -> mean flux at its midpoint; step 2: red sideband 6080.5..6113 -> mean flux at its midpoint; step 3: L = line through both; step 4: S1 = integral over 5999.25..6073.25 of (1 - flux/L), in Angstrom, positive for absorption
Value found -1.0 Angstrom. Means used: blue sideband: 12.6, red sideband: 12.9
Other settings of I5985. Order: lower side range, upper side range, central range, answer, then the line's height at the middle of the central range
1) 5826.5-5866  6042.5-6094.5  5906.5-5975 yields 0.04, 13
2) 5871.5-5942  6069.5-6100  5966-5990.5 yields -0.04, 12.3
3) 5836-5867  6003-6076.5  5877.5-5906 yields 0.19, 13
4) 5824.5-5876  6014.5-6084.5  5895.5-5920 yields 0.10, 13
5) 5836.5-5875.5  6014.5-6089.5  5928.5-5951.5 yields 0.05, 13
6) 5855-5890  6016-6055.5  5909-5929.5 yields -0.03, 12.4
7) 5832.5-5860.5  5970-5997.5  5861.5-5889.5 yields 0.08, 13.1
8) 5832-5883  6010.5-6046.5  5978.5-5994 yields 0.01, 12.9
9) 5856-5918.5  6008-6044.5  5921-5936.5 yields -0.06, 12.1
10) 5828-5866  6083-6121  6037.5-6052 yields 0.00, 13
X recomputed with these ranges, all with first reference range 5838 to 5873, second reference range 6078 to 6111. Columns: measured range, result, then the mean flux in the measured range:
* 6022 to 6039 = 0.0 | 12.9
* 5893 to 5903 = 2.0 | 10.3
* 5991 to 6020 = 0.2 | 12.8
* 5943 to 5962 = 0.5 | 12.6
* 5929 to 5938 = 0.3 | 12.5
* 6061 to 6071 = -0.3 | 13.3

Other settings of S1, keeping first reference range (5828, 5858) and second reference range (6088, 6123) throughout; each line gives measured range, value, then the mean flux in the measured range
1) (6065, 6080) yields 0.0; 13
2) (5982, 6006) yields 0.4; 12.9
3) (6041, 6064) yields -0.1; 13.1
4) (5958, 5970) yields 0.4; 12.7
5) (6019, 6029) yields 0.5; 12.4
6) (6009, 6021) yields 0.5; 12.6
